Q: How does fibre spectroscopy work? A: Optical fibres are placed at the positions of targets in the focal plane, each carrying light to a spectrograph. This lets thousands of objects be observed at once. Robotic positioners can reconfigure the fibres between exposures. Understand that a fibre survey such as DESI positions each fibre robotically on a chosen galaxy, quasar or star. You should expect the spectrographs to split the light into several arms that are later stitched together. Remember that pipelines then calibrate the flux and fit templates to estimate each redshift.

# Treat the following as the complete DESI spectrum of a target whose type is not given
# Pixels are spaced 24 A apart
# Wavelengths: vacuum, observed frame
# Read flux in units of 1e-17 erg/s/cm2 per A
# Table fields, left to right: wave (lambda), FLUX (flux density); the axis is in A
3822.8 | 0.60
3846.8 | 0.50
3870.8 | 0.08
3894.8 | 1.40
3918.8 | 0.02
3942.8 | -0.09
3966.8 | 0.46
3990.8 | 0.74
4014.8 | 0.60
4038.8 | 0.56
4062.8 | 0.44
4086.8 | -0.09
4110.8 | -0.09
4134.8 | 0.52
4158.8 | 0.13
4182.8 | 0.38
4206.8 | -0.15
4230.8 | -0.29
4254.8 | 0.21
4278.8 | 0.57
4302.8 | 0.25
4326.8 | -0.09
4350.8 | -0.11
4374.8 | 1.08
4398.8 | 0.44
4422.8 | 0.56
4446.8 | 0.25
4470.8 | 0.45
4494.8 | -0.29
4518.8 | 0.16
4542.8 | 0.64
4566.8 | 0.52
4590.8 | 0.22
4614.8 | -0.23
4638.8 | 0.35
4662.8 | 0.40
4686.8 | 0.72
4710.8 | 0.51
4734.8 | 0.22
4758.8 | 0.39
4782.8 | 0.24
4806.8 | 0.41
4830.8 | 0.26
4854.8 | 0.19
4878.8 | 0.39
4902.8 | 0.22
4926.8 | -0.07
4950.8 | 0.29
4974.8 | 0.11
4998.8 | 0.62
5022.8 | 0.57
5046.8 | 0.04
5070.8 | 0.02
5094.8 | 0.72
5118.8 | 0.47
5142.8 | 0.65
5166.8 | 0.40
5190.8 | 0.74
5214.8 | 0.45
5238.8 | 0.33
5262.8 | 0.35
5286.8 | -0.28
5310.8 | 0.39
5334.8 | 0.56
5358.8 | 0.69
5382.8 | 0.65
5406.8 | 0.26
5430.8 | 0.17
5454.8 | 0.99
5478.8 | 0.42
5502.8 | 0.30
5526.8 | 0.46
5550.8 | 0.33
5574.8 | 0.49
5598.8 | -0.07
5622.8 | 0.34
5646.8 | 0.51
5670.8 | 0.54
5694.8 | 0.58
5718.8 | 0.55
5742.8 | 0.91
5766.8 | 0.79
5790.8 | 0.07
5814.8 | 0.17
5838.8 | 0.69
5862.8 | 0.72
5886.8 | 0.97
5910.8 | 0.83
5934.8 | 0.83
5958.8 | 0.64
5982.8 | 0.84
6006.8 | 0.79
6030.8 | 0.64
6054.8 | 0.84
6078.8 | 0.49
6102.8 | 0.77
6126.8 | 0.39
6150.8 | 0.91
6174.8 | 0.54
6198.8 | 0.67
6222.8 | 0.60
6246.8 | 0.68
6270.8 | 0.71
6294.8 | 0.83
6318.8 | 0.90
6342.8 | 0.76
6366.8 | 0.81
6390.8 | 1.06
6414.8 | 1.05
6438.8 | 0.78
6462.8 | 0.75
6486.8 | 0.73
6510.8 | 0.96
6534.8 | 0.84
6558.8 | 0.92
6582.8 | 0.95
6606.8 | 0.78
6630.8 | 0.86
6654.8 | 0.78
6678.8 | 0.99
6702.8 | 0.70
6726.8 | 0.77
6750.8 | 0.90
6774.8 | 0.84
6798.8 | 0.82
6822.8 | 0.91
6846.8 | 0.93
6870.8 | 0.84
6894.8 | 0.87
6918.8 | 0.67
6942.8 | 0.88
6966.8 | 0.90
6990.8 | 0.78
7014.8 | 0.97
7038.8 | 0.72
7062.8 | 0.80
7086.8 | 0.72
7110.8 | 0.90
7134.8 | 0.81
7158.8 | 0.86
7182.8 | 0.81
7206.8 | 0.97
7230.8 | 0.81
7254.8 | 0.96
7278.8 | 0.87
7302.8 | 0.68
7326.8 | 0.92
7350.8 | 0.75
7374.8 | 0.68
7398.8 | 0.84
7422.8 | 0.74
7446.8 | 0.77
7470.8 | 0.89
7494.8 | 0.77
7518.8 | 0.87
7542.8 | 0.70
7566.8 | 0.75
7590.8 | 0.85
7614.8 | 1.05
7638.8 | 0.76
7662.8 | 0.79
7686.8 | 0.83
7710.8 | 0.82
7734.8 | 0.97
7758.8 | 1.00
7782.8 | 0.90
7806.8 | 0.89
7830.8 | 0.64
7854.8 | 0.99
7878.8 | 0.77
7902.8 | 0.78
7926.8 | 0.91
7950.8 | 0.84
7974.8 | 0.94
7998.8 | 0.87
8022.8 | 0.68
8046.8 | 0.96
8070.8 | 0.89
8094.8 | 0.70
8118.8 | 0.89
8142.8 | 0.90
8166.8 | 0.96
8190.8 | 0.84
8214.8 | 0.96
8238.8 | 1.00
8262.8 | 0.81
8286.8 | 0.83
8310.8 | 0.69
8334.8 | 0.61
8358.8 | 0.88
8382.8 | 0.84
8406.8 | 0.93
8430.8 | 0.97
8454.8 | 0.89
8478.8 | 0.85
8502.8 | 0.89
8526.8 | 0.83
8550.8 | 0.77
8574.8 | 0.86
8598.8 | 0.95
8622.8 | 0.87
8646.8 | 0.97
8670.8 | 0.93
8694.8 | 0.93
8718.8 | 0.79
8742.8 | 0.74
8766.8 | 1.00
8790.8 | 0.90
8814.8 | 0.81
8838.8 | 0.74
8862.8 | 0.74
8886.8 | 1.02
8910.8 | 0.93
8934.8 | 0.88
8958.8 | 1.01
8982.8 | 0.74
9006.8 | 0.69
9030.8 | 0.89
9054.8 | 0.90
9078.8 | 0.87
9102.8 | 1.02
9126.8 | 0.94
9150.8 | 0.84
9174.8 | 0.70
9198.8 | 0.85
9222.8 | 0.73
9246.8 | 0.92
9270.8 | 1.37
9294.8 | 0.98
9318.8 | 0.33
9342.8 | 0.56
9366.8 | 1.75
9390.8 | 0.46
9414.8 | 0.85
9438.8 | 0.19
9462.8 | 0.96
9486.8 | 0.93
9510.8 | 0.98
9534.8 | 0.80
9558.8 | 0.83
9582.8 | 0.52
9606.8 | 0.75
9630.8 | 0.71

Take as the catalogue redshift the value 0.412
